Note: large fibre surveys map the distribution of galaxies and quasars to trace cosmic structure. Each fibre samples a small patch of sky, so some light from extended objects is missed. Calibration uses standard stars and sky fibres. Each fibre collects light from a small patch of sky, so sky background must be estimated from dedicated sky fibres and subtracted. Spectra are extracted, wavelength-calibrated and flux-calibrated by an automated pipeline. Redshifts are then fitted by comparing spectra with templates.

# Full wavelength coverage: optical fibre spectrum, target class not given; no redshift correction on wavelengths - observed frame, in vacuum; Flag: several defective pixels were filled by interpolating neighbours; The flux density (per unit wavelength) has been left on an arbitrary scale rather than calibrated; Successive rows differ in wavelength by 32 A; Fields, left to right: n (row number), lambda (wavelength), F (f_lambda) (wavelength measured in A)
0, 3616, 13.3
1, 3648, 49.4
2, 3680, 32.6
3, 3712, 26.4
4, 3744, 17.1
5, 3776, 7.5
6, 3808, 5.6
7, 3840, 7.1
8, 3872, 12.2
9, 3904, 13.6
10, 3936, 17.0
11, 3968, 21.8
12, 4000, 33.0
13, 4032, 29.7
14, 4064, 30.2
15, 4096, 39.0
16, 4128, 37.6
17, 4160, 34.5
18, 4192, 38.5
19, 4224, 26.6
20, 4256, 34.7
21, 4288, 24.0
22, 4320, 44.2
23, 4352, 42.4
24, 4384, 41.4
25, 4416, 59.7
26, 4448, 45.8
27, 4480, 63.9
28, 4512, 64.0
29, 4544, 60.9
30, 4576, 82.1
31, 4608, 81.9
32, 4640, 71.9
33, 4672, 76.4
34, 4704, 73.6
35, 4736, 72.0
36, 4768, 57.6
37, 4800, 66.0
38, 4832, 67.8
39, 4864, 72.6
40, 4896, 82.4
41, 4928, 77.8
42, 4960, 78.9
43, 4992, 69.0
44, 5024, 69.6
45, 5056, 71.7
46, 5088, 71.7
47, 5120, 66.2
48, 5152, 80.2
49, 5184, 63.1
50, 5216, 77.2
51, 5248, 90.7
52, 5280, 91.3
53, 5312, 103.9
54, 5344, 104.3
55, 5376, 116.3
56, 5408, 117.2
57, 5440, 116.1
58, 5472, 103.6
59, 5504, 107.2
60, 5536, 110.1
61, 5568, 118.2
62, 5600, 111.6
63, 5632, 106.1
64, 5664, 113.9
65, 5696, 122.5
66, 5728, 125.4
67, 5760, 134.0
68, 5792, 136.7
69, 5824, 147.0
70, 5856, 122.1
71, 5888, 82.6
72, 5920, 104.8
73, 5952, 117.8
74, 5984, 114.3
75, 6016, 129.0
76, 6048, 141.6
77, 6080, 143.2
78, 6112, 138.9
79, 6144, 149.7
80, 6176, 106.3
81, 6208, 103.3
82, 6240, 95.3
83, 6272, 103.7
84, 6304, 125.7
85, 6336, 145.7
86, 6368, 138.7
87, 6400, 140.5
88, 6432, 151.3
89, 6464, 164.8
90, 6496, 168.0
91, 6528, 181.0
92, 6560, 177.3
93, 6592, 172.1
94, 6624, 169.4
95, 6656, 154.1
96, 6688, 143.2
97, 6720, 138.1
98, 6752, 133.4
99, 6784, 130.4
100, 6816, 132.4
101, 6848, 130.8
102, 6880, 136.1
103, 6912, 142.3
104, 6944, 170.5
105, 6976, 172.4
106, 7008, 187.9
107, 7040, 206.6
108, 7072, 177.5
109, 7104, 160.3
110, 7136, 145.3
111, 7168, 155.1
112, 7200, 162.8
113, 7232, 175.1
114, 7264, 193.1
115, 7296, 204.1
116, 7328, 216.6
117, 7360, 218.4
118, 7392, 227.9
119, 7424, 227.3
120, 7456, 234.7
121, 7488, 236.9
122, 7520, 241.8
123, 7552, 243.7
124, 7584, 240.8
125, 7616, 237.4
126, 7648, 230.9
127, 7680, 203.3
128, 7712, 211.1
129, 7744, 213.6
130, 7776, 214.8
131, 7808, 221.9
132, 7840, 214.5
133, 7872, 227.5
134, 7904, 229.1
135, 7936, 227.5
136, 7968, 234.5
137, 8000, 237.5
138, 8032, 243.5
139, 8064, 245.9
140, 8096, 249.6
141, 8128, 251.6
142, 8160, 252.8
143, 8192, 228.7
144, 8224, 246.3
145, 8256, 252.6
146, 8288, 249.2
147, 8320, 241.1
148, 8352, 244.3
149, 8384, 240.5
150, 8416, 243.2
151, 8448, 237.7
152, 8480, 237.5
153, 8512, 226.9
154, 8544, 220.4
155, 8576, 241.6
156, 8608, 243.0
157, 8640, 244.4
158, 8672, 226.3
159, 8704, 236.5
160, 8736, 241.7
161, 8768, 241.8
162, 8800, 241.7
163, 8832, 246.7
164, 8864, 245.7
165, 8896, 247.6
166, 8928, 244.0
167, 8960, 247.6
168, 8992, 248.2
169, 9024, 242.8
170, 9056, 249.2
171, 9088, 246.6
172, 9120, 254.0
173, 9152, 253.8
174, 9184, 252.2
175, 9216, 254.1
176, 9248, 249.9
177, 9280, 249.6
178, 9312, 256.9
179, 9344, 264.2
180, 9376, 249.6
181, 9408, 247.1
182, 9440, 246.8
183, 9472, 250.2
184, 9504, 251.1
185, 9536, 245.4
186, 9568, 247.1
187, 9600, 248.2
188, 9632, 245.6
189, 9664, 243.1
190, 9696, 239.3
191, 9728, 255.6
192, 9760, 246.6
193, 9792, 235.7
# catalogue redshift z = 0.000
